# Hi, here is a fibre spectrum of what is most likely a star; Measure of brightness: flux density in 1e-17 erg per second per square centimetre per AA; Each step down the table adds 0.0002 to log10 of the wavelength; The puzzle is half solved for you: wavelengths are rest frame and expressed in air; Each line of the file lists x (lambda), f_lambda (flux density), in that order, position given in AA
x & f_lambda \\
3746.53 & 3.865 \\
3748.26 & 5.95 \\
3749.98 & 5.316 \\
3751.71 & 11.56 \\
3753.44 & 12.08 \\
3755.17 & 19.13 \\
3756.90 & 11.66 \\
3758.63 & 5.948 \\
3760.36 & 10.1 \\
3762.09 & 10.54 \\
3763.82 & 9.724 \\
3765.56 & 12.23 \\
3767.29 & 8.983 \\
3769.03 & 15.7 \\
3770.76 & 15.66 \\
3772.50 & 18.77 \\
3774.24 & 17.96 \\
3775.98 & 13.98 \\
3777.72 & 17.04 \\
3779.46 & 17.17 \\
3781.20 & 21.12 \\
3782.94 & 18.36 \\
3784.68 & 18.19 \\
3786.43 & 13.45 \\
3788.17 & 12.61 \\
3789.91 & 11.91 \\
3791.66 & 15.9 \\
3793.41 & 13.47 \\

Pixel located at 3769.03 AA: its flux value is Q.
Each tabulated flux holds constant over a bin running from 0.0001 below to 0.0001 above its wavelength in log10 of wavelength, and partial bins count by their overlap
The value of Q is 15.7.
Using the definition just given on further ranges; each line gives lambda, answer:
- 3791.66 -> 15.9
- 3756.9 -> 11.66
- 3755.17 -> 19.13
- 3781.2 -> 21.12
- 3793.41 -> 13.47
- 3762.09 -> 10.54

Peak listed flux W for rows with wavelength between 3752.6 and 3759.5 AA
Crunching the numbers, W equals 19.13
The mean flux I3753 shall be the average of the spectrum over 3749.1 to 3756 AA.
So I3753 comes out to 12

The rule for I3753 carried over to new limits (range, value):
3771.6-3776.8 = 16.9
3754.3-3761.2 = 11.7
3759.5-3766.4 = 10.6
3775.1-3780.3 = 16.1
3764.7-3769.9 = 12.3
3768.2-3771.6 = 15.7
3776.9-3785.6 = 18.4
